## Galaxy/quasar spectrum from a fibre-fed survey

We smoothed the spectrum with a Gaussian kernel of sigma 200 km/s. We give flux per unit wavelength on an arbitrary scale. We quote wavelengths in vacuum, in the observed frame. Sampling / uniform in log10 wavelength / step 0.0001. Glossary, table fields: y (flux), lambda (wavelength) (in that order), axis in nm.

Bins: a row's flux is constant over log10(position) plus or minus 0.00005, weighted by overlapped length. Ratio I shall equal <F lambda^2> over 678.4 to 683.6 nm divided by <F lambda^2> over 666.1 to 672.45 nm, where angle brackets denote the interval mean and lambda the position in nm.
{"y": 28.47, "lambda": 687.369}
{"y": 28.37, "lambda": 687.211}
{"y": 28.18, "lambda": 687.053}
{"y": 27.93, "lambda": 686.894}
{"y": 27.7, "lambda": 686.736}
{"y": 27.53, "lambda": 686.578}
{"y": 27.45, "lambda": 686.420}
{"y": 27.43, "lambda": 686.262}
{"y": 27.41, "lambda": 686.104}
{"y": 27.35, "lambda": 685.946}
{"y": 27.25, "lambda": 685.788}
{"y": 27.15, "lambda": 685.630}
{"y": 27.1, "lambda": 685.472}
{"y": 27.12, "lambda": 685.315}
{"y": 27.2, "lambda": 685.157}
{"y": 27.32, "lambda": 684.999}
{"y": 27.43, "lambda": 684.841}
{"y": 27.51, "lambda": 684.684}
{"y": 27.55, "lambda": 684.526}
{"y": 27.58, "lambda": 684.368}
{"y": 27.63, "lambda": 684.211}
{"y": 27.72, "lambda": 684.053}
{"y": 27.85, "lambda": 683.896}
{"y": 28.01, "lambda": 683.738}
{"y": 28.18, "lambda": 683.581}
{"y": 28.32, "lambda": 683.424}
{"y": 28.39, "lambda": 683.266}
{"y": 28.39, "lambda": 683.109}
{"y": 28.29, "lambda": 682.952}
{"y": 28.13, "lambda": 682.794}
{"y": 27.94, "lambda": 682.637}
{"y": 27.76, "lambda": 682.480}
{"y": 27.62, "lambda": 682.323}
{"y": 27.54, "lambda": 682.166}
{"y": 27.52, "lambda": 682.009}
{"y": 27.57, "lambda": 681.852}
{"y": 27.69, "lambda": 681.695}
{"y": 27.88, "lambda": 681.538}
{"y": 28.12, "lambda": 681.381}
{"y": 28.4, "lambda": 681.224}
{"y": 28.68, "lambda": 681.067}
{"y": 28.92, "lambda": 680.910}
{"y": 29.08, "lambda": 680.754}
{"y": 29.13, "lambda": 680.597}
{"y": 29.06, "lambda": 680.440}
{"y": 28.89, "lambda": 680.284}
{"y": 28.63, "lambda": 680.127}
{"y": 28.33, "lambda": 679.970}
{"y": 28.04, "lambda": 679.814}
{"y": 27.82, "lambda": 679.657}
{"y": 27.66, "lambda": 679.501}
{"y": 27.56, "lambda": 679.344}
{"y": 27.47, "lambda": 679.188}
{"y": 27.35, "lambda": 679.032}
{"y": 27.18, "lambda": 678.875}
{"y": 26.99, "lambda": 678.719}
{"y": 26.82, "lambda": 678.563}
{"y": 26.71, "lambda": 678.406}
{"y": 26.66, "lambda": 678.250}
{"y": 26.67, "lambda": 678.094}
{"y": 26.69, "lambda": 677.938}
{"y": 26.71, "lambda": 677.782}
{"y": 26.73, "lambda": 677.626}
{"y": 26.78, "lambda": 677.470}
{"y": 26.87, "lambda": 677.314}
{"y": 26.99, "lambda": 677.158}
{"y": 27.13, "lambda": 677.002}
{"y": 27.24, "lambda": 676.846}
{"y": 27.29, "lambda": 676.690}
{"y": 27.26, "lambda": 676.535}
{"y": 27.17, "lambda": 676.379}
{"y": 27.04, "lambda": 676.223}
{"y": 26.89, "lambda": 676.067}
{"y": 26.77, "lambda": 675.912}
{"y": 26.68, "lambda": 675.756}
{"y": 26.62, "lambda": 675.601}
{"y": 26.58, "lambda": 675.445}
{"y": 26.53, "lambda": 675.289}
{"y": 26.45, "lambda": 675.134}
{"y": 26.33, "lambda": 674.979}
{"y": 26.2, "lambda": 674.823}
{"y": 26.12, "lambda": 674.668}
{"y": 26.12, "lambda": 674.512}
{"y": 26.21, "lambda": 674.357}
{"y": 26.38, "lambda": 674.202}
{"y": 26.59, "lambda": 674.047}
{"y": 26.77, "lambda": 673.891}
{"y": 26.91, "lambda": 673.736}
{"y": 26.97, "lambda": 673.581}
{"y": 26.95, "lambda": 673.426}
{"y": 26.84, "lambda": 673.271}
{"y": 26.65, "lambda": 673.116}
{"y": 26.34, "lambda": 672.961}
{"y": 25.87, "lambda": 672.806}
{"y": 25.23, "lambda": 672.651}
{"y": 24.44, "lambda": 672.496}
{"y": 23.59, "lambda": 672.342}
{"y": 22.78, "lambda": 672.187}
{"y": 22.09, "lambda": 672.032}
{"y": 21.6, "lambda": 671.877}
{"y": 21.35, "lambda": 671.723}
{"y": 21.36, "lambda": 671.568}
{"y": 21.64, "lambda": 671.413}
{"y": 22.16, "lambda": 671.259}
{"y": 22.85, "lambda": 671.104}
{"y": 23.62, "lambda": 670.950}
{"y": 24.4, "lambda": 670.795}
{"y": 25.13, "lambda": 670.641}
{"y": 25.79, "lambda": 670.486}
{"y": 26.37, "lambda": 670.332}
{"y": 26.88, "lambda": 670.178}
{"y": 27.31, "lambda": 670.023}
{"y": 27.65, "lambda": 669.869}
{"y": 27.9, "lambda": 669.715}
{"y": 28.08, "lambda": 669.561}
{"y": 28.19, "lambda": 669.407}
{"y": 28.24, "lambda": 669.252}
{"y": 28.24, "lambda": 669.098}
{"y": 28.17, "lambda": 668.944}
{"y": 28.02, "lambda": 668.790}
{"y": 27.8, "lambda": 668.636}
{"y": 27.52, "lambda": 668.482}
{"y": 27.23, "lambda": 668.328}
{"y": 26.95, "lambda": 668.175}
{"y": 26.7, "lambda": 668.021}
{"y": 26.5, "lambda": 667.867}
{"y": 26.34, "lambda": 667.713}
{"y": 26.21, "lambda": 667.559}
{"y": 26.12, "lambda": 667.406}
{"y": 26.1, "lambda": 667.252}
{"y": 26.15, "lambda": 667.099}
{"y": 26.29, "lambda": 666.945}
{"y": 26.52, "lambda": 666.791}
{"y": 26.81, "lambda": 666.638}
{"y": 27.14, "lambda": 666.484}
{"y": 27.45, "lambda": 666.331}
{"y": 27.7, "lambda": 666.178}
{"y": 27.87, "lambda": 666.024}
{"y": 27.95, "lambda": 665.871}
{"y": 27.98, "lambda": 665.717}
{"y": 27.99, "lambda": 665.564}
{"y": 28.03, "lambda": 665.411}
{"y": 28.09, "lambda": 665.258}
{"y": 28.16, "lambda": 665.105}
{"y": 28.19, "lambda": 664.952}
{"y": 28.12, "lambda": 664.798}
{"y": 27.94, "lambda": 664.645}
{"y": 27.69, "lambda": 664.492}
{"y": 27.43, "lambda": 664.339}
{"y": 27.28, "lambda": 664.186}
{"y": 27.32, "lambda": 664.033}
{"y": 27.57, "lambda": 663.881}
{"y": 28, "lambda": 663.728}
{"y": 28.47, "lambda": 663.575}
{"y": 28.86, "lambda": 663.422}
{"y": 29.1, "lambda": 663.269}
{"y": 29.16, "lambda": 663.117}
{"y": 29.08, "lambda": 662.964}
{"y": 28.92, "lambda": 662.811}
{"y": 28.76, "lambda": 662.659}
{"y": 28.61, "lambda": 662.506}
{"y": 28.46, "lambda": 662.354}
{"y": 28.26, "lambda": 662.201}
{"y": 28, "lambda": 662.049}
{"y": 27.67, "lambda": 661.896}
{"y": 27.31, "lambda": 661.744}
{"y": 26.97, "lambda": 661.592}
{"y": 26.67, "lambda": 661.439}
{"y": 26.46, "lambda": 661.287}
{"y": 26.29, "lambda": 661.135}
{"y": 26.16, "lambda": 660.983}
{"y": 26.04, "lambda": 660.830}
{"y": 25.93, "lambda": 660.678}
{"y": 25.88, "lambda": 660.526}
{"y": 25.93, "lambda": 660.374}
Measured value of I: 1.12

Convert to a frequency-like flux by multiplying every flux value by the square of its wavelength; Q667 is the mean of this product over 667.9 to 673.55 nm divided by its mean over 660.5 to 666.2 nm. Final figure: 0.94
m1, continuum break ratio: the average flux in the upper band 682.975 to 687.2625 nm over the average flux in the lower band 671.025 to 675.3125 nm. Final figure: 1.1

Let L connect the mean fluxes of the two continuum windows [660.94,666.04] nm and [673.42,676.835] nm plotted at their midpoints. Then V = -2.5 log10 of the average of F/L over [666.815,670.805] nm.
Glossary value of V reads 0.02 mag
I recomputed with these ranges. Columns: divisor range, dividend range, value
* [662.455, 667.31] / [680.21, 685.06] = 1.06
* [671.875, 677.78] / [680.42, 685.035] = 1.09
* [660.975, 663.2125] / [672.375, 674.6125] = 0.98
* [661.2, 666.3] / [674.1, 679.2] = 0.99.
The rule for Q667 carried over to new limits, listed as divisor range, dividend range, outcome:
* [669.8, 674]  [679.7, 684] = 1.17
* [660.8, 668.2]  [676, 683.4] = 1.05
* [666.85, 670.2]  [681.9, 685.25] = 1.07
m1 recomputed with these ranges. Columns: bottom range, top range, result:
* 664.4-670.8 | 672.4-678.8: 0.98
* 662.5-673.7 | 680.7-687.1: 1.04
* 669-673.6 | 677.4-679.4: 1.07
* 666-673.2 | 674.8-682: 1.06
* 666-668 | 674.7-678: 1.00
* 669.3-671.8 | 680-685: 1.12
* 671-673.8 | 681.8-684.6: 1.15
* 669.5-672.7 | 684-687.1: 1.13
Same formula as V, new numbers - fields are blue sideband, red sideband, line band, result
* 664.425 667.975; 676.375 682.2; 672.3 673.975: 0.055 mag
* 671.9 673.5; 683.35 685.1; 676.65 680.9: -0.044 mag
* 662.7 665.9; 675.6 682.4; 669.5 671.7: 0.121 mag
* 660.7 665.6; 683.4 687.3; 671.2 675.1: 0.113 mag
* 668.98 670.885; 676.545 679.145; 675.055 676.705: 0.005 mag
